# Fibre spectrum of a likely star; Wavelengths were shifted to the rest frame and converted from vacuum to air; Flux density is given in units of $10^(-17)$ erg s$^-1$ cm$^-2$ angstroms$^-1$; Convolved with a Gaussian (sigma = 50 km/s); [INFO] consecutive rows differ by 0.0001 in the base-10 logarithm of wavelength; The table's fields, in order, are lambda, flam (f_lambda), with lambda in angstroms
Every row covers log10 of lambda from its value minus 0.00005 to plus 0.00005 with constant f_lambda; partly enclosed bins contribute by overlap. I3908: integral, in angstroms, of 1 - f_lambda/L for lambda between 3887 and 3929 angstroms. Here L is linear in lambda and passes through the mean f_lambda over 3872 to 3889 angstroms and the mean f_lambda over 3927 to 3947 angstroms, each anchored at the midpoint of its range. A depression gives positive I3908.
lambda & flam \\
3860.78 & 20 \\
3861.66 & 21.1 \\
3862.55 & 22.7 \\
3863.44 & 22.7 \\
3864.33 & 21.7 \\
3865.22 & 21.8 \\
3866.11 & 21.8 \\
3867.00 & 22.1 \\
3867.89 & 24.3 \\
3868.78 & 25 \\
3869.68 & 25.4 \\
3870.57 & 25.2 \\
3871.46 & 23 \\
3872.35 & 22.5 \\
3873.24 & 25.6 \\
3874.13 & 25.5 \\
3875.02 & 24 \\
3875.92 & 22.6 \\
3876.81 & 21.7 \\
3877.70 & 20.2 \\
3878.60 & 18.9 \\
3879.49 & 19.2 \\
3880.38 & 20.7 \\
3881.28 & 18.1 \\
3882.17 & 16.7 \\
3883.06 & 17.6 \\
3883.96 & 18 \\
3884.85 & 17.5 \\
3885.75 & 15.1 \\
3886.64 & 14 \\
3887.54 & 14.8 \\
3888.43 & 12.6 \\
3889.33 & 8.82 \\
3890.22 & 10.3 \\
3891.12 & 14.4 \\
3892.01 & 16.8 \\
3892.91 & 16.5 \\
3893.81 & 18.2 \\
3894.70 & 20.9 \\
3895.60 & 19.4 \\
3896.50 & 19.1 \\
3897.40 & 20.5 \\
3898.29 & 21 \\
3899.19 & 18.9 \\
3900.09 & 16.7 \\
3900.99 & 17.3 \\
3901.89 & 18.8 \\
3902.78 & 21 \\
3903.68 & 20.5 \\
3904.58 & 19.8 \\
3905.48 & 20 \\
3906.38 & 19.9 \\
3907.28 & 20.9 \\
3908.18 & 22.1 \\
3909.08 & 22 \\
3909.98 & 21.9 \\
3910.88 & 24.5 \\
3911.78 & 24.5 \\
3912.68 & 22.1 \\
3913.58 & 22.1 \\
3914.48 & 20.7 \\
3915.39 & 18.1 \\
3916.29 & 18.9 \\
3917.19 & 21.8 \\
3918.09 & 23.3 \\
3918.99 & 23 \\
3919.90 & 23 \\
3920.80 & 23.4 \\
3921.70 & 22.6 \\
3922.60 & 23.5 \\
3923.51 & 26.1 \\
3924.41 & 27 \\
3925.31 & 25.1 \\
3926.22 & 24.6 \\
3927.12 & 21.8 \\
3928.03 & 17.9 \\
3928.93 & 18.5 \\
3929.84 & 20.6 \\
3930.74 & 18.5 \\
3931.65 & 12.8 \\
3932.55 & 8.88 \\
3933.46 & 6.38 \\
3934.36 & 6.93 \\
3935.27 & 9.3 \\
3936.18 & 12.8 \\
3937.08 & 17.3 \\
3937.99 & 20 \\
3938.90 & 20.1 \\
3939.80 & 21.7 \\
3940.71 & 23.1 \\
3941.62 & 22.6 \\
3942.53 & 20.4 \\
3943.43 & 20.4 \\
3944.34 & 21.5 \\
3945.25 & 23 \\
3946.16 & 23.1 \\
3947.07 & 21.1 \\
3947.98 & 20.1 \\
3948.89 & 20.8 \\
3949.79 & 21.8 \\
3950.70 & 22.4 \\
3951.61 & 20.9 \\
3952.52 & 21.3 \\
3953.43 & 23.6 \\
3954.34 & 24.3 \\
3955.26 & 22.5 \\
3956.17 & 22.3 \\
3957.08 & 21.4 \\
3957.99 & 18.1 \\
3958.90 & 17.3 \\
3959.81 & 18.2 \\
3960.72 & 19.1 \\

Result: -4.1 angstroms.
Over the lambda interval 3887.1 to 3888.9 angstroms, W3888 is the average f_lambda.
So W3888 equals 13.7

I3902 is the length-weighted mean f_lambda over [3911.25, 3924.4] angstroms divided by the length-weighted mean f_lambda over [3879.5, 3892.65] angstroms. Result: 1.45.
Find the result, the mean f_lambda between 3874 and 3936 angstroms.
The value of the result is 19.1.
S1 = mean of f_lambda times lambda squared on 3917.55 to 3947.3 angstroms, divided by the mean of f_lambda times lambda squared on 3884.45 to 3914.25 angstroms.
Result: 1.1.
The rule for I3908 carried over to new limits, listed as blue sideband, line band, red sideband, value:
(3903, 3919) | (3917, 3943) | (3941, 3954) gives 2.6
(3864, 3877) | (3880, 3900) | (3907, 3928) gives 5.5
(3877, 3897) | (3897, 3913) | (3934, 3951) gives -2.7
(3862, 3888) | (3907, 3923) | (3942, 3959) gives -0.7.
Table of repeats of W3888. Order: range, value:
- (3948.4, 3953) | 21.5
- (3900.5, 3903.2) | 19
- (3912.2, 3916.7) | 20.4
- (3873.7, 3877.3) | 23.4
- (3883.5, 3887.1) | 16.1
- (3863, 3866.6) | 22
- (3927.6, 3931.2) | 18.9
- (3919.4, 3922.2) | 23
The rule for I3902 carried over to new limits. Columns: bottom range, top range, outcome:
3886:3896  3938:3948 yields 1.42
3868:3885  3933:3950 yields 0.86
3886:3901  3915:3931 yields 1.35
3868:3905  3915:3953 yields 1.04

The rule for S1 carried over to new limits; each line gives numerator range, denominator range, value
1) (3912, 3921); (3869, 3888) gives 1.09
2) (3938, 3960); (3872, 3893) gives 1.23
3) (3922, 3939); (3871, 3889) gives 0.94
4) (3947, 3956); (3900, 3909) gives 1.13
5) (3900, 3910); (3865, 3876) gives 0.86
